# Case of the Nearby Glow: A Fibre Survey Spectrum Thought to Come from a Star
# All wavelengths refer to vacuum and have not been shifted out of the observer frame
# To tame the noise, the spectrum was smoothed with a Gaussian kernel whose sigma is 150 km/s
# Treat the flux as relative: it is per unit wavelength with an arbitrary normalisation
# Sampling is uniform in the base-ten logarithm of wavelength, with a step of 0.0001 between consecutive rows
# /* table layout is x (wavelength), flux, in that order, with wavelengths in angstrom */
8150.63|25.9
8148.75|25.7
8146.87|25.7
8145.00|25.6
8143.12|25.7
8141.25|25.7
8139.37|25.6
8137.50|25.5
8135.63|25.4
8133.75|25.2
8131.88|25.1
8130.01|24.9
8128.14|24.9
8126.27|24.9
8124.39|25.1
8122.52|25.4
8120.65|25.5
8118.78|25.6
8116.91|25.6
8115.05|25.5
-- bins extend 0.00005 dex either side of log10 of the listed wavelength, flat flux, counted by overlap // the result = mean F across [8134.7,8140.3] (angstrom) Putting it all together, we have 25.5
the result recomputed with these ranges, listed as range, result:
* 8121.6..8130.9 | 25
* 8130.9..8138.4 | 25.3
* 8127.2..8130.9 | 24.9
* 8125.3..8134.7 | 25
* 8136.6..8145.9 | 25.6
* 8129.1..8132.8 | 25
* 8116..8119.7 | 25.6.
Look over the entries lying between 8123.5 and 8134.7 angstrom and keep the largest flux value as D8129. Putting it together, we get 25.2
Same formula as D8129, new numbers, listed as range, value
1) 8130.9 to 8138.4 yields 25.5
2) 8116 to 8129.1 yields 25.6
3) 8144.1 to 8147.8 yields 25.7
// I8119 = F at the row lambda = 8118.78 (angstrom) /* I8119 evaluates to 25.6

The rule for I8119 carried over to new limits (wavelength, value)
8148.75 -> 25.7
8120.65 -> 25.5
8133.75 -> 25.2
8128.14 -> 24.9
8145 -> 25.6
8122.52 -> 25.4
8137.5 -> 25.5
